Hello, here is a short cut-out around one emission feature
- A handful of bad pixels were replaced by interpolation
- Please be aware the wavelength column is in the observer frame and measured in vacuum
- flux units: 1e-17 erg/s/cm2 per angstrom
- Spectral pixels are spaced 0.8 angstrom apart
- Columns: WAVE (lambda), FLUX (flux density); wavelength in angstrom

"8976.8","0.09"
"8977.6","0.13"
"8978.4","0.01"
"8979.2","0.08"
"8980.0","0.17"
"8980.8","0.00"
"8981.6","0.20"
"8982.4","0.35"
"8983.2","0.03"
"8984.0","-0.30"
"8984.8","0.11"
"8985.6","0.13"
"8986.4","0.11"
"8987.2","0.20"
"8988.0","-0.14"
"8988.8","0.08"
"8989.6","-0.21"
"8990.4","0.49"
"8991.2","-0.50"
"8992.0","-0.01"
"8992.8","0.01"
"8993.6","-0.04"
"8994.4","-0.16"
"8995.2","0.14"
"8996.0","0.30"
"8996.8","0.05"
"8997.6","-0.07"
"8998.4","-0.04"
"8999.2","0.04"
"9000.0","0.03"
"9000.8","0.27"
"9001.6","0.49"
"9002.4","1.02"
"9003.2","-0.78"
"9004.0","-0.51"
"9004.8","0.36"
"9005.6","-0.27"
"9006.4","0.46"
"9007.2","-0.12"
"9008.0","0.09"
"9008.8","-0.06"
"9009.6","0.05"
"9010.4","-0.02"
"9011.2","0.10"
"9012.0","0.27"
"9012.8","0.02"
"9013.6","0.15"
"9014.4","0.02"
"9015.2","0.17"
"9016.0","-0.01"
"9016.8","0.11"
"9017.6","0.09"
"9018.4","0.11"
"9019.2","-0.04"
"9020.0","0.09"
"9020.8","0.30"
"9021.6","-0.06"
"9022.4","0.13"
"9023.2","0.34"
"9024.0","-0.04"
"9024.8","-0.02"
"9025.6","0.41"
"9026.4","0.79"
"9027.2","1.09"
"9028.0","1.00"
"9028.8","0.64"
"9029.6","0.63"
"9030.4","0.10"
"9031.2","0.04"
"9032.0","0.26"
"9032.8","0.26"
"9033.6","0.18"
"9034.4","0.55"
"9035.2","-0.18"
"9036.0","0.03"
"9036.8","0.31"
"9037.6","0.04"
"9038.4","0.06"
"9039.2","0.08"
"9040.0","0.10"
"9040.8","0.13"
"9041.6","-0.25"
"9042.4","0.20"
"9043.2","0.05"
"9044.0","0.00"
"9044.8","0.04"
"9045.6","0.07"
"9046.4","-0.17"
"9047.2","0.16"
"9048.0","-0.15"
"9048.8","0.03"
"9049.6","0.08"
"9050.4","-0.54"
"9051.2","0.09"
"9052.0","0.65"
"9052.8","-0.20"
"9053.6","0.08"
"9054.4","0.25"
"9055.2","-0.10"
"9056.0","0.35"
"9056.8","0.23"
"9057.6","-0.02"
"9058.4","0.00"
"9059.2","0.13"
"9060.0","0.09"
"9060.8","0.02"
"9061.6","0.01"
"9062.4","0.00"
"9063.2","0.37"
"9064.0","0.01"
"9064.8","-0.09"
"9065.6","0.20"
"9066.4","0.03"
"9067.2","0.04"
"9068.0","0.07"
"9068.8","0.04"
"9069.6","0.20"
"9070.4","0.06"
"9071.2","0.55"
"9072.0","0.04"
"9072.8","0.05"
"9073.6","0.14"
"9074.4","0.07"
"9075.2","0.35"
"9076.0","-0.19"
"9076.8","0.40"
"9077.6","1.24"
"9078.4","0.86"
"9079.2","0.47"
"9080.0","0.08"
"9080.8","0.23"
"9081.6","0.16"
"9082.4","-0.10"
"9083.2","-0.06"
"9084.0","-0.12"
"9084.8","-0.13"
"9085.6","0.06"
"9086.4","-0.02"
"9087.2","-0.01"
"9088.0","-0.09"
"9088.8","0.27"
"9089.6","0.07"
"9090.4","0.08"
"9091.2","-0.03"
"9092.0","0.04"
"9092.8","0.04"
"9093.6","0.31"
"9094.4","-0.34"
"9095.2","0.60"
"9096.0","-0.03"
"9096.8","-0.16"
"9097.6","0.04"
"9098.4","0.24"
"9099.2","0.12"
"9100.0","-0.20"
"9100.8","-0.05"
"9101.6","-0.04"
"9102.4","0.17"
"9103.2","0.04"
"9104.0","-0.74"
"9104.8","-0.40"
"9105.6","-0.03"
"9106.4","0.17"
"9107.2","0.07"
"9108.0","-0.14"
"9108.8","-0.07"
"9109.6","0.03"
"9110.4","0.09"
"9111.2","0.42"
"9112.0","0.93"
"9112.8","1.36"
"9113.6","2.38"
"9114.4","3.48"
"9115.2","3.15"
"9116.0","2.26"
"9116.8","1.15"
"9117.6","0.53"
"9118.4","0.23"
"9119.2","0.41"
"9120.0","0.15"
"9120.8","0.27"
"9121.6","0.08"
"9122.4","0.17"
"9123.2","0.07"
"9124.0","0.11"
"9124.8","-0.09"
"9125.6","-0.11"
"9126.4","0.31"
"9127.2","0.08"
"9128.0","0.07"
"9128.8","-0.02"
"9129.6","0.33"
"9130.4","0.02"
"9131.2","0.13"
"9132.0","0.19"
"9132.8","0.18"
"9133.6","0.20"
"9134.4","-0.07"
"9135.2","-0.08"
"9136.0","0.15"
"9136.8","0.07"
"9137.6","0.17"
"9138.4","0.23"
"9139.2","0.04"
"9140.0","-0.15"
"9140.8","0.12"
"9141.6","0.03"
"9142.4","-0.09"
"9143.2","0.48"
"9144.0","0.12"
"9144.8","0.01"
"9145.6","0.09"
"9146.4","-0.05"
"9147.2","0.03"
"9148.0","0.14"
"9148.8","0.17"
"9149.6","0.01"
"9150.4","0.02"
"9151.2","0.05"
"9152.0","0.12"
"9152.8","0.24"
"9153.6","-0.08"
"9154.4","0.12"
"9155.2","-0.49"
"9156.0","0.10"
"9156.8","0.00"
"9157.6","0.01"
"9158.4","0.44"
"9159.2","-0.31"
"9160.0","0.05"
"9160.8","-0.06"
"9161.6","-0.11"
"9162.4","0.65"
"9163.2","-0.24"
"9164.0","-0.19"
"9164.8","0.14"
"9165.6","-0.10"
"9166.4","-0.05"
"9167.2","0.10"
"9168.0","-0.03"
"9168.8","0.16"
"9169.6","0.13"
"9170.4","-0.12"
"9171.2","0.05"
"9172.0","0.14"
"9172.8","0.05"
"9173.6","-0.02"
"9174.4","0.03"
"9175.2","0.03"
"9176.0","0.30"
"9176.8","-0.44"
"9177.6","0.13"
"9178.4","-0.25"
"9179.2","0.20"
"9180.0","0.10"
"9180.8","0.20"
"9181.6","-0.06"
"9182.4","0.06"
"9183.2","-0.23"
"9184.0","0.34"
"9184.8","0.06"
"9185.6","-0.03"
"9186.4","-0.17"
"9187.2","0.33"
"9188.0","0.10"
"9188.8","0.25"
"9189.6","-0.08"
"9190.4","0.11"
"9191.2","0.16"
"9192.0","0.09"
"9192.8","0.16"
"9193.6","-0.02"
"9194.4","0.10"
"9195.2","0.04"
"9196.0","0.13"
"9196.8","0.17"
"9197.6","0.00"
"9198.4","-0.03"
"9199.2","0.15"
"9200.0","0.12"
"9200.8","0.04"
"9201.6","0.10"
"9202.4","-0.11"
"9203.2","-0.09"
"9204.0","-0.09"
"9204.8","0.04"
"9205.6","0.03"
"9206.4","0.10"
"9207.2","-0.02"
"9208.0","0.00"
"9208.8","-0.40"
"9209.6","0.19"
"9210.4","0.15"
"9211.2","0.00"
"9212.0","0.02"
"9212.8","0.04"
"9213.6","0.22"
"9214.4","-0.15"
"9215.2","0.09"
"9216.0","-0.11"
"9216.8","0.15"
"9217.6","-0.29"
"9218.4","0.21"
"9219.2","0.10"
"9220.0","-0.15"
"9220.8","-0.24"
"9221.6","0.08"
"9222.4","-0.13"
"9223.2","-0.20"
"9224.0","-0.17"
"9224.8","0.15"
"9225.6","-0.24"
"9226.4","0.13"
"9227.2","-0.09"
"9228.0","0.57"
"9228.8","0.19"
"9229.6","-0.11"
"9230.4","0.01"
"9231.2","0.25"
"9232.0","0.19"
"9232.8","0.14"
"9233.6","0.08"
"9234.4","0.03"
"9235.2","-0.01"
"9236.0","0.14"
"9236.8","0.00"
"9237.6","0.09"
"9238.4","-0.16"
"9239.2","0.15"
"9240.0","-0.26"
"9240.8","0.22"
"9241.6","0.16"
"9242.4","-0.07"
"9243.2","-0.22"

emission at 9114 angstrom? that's [O III] 5007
